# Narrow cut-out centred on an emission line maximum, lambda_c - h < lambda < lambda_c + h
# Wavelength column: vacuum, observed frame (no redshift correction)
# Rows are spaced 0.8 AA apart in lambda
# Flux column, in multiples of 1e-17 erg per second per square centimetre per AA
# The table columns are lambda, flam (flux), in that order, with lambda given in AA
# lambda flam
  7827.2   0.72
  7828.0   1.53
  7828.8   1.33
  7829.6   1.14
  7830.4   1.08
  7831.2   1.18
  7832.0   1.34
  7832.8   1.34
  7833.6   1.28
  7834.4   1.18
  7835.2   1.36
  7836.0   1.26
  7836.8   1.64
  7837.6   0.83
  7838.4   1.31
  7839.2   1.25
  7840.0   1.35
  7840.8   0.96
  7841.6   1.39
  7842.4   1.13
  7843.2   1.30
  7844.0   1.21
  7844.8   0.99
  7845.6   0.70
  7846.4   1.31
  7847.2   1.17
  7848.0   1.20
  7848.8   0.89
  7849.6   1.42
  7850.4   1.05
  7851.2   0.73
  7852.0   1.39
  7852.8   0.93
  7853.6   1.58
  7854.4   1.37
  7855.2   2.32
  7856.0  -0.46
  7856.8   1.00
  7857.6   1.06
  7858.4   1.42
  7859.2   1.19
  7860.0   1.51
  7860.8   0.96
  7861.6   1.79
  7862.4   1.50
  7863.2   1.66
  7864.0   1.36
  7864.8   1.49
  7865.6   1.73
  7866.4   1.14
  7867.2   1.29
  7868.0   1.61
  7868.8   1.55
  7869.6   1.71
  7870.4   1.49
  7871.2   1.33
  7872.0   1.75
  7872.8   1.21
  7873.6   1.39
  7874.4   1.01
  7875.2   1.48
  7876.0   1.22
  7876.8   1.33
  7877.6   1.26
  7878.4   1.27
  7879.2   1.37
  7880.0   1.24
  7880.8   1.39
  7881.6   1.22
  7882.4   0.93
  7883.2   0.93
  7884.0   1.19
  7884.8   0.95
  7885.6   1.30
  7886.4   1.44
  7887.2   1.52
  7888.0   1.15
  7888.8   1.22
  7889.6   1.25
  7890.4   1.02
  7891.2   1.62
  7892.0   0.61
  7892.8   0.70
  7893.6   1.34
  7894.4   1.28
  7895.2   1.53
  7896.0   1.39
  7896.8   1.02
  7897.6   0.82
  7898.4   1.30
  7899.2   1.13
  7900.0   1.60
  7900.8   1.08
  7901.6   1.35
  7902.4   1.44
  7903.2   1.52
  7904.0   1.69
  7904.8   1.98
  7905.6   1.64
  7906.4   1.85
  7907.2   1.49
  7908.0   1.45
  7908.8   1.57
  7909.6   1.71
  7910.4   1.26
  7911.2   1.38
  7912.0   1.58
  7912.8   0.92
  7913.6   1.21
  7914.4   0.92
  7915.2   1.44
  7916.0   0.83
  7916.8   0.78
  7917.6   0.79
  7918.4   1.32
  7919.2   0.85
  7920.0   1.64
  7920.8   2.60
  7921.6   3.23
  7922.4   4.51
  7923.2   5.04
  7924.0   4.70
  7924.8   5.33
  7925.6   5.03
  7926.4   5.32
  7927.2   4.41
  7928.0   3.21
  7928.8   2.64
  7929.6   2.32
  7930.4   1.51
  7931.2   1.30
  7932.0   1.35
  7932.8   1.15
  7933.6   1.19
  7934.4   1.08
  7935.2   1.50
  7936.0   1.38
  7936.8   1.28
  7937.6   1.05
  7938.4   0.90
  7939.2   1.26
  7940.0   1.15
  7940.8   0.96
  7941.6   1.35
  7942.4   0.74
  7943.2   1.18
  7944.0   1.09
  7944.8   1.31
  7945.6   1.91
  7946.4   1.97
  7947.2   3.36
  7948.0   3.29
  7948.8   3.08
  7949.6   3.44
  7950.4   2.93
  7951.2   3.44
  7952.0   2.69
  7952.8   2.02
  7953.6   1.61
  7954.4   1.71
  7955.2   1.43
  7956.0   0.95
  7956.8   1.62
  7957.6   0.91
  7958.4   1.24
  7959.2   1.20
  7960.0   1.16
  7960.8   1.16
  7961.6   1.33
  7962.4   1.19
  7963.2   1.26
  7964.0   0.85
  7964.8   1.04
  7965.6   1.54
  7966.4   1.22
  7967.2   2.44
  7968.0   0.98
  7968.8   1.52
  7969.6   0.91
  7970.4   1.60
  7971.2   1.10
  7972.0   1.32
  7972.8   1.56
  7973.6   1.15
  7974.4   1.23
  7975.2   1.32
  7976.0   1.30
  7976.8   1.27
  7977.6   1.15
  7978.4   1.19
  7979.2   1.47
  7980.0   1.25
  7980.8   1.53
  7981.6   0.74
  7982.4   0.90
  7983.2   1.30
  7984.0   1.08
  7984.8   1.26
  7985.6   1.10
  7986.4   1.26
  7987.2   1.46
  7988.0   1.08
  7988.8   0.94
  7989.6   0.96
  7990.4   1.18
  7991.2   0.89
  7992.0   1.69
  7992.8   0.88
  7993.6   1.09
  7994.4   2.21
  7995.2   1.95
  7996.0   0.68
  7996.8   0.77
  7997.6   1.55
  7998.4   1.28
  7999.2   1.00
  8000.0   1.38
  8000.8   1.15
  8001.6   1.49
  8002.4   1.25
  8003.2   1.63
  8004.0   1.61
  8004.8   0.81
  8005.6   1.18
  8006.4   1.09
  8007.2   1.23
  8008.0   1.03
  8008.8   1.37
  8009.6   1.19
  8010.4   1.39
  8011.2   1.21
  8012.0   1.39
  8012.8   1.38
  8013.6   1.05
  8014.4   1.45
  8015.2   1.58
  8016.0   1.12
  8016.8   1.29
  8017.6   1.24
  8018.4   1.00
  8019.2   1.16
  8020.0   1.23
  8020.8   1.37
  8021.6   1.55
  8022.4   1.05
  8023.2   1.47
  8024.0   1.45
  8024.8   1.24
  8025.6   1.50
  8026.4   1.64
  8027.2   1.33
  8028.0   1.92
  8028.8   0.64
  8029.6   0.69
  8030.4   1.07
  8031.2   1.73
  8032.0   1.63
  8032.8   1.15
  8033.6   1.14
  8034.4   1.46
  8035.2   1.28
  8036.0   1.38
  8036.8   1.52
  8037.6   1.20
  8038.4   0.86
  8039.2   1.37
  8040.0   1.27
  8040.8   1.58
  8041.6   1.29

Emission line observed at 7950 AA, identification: [N II]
